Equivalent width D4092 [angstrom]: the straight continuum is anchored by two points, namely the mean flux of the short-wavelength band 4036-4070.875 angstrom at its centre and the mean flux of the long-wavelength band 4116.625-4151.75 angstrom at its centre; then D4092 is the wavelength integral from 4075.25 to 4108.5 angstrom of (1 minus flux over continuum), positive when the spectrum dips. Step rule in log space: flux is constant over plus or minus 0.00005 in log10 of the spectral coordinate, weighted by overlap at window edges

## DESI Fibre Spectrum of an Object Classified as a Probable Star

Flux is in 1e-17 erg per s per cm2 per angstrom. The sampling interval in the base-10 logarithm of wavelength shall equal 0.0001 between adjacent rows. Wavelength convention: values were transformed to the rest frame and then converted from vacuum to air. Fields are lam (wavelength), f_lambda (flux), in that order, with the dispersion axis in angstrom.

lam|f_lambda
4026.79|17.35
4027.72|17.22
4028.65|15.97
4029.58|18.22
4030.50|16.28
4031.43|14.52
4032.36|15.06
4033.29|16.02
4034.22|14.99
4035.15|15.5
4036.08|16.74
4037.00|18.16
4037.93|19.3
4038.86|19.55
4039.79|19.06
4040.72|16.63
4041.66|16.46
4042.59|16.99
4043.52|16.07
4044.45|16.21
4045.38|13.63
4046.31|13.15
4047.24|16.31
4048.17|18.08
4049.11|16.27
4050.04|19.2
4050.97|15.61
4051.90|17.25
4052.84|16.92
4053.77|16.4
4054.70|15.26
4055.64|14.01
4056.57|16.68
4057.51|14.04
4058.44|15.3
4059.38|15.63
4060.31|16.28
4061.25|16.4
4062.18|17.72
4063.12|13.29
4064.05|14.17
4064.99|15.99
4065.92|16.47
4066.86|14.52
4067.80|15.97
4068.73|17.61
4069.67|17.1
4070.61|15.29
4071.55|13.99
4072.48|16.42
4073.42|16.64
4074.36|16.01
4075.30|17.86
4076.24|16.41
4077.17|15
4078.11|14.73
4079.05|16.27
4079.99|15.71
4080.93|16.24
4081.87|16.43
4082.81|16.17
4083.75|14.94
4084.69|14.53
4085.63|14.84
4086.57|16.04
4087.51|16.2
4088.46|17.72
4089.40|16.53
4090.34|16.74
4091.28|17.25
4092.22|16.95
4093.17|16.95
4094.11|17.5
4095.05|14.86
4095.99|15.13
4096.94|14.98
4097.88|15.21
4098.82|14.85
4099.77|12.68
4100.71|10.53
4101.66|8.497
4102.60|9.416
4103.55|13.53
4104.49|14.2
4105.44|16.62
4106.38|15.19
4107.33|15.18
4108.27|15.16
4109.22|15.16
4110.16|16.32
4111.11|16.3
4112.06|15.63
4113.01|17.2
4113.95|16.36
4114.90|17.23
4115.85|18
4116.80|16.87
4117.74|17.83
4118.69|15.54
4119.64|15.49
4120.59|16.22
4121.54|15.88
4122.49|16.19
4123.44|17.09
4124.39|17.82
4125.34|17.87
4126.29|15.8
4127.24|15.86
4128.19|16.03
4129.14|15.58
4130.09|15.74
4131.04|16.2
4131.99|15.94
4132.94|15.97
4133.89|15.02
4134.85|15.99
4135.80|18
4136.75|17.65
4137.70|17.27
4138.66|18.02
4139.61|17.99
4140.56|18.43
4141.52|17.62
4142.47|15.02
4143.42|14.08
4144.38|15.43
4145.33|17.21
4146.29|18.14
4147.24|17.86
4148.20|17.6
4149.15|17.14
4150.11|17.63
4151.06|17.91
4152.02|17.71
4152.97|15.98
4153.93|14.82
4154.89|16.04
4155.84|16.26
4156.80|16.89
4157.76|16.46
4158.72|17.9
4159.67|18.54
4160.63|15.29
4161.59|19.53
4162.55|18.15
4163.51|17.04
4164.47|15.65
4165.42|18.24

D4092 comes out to 2.7 angstrom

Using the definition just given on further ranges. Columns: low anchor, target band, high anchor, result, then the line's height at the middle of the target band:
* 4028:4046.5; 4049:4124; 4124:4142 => 4.17 angstrom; 16.6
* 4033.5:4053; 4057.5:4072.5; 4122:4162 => 0.96 angstrom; 16.8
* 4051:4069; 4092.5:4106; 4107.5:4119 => 1.90 angstrom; 16.3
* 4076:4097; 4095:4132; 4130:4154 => 2.30 angstrom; 16.4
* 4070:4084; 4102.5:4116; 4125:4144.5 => 0.57 angstrom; 16.2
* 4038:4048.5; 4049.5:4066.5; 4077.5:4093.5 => 0.56 angstrom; 16.5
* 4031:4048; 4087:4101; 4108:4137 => 0.61 angstrom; 16.4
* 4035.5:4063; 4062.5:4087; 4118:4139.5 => 1.11 angstrom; 16.5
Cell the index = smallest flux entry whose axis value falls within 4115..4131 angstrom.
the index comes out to 15.49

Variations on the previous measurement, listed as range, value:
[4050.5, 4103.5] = 8.497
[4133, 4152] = 14.08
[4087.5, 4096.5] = 14.86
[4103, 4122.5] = 13.53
